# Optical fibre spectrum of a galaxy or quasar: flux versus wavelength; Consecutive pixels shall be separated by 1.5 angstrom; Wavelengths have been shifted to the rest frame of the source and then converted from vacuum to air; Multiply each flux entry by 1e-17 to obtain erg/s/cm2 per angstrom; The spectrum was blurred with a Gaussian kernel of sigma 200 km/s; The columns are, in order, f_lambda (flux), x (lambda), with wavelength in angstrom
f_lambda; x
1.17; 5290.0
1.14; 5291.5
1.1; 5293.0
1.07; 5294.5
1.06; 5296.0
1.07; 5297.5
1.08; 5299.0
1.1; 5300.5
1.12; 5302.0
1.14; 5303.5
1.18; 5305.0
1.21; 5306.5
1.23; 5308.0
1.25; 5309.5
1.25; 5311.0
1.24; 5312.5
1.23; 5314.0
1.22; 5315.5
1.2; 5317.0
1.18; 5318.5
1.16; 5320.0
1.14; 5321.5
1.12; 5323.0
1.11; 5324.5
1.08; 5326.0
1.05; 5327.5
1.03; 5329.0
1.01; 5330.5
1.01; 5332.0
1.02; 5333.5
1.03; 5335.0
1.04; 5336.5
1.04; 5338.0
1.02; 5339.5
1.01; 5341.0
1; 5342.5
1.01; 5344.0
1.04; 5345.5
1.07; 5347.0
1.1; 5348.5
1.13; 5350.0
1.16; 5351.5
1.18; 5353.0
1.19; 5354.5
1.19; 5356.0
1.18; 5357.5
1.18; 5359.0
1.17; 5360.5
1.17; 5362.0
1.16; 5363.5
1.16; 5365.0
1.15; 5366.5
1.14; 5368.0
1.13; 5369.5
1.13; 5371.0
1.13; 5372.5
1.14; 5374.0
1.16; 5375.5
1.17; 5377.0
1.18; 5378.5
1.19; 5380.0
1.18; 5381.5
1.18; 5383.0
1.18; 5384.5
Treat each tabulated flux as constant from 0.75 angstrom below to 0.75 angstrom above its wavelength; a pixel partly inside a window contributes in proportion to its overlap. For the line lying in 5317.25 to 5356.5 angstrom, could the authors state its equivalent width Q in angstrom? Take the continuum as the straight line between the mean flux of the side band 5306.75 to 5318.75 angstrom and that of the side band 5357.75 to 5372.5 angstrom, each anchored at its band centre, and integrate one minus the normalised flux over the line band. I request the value 3.6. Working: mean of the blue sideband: 1.23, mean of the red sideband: 1.15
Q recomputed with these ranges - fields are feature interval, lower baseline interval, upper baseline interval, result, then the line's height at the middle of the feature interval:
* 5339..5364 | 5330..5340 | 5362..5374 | -0.7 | 1.08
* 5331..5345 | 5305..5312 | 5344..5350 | 1.1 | 1.11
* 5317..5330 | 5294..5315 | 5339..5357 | 0.2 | 1.13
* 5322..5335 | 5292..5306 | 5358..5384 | 0.8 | 1.13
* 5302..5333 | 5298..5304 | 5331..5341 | -2.3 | 1.07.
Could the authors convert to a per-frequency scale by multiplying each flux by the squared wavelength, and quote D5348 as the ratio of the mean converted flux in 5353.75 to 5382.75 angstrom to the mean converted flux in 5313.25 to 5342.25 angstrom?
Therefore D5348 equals 1.1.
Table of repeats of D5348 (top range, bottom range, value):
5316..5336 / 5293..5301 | 1.02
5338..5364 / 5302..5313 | 0.94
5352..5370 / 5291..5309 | 1.06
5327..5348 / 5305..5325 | 0.87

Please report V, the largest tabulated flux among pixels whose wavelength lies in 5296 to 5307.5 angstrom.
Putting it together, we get 1.21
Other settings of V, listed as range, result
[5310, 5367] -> 1.25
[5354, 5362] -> 1.19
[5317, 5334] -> 1.2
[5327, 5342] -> 1.05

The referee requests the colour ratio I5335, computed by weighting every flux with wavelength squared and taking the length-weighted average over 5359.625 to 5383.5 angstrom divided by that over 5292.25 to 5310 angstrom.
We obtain 1.05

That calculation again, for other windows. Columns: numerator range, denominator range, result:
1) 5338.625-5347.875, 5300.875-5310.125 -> 0.88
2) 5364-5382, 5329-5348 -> 1.14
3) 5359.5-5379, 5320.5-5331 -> 1.08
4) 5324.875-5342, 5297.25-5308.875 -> 0.91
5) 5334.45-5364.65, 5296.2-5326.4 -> 0.96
